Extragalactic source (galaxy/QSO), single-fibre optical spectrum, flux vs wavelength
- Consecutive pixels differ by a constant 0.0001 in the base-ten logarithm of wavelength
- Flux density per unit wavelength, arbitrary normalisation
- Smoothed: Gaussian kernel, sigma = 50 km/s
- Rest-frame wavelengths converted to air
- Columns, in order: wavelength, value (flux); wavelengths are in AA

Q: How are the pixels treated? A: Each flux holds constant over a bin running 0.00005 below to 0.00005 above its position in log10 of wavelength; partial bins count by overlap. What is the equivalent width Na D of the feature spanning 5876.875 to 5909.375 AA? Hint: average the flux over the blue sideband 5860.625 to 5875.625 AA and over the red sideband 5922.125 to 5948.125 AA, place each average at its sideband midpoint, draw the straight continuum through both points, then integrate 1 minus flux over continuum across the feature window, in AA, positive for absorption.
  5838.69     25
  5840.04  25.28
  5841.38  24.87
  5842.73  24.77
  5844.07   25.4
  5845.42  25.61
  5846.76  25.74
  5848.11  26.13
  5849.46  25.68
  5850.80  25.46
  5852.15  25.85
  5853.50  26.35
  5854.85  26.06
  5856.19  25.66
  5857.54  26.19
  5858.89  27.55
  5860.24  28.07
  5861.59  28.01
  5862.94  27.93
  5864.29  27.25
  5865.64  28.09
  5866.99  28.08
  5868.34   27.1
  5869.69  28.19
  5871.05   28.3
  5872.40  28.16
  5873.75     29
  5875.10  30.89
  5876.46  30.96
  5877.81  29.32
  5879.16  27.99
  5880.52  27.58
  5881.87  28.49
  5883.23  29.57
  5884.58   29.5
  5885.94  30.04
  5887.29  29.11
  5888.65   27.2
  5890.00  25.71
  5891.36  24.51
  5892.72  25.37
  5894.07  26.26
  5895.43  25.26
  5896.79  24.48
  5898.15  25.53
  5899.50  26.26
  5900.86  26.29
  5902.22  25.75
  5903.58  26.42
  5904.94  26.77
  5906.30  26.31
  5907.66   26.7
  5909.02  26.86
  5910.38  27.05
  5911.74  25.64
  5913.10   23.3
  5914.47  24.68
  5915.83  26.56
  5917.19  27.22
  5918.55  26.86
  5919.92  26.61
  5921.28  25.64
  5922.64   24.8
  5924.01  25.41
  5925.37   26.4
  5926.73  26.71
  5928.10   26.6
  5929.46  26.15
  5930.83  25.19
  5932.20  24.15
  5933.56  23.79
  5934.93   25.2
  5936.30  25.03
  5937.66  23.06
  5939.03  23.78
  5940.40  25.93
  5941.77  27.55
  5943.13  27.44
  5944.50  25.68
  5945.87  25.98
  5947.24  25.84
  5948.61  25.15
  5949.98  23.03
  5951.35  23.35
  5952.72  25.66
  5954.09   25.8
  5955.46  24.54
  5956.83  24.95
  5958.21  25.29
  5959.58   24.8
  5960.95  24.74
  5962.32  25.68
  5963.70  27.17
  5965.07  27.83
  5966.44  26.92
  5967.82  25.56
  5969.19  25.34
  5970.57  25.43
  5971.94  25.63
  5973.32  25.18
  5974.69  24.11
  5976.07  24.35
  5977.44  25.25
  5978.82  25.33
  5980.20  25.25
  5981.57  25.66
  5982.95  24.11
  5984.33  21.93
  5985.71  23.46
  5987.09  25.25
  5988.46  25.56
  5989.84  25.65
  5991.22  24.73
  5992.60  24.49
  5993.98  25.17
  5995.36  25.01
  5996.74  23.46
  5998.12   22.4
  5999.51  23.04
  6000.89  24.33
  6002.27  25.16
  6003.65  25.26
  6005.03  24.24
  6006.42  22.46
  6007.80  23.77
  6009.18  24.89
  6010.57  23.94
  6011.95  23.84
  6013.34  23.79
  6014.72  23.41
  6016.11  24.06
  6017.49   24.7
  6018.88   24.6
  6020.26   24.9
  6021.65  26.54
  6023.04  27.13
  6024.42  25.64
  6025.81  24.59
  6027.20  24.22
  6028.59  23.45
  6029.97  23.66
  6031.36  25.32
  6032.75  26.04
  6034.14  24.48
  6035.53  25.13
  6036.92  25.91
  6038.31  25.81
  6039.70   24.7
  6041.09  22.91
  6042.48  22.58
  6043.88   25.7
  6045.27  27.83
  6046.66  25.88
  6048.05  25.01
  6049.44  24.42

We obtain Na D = 0.3 AA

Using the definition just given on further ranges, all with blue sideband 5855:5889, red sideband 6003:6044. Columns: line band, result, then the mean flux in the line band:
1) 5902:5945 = 2.0 AA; 25.8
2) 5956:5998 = 1.1 AA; 25.1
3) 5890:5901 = 0.9 AA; 25.5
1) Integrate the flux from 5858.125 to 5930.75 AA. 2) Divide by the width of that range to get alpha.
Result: 27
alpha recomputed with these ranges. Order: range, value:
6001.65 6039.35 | 24.7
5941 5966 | 25.6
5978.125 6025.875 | 24.5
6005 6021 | 24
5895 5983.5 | 25.6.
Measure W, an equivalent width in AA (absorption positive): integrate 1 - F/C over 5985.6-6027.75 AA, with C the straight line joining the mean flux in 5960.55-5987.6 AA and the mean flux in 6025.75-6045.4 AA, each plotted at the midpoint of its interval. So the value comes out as 0.74 AA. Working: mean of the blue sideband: 25.2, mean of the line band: 24.5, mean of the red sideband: 24.7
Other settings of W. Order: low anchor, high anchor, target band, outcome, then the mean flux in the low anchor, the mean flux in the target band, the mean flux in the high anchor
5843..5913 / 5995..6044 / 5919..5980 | 0.8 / 27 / 25.4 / 24.5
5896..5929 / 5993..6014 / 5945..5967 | -0.3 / 26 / 25.4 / 24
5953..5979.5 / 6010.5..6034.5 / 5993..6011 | 0.6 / 25.5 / 24.1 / 24.7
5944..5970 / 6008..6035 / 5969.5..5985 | 0.3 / 25.4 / 24.8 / 24.7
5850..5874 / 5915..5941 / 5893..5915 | 0.3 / 27.3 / 25.8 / 25.5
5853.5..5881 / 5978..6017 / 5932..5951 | 0.6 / 28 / 25.1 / 24.3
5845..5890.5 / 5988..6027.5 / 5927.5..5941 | 0.7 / 27.7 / 24.9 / 24.5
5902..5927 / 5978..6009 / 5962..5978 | -0.5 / 26.1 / 25.7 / 24.4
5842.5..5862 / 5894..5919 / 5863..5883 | -1.9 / 26.2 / 28.5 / 26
